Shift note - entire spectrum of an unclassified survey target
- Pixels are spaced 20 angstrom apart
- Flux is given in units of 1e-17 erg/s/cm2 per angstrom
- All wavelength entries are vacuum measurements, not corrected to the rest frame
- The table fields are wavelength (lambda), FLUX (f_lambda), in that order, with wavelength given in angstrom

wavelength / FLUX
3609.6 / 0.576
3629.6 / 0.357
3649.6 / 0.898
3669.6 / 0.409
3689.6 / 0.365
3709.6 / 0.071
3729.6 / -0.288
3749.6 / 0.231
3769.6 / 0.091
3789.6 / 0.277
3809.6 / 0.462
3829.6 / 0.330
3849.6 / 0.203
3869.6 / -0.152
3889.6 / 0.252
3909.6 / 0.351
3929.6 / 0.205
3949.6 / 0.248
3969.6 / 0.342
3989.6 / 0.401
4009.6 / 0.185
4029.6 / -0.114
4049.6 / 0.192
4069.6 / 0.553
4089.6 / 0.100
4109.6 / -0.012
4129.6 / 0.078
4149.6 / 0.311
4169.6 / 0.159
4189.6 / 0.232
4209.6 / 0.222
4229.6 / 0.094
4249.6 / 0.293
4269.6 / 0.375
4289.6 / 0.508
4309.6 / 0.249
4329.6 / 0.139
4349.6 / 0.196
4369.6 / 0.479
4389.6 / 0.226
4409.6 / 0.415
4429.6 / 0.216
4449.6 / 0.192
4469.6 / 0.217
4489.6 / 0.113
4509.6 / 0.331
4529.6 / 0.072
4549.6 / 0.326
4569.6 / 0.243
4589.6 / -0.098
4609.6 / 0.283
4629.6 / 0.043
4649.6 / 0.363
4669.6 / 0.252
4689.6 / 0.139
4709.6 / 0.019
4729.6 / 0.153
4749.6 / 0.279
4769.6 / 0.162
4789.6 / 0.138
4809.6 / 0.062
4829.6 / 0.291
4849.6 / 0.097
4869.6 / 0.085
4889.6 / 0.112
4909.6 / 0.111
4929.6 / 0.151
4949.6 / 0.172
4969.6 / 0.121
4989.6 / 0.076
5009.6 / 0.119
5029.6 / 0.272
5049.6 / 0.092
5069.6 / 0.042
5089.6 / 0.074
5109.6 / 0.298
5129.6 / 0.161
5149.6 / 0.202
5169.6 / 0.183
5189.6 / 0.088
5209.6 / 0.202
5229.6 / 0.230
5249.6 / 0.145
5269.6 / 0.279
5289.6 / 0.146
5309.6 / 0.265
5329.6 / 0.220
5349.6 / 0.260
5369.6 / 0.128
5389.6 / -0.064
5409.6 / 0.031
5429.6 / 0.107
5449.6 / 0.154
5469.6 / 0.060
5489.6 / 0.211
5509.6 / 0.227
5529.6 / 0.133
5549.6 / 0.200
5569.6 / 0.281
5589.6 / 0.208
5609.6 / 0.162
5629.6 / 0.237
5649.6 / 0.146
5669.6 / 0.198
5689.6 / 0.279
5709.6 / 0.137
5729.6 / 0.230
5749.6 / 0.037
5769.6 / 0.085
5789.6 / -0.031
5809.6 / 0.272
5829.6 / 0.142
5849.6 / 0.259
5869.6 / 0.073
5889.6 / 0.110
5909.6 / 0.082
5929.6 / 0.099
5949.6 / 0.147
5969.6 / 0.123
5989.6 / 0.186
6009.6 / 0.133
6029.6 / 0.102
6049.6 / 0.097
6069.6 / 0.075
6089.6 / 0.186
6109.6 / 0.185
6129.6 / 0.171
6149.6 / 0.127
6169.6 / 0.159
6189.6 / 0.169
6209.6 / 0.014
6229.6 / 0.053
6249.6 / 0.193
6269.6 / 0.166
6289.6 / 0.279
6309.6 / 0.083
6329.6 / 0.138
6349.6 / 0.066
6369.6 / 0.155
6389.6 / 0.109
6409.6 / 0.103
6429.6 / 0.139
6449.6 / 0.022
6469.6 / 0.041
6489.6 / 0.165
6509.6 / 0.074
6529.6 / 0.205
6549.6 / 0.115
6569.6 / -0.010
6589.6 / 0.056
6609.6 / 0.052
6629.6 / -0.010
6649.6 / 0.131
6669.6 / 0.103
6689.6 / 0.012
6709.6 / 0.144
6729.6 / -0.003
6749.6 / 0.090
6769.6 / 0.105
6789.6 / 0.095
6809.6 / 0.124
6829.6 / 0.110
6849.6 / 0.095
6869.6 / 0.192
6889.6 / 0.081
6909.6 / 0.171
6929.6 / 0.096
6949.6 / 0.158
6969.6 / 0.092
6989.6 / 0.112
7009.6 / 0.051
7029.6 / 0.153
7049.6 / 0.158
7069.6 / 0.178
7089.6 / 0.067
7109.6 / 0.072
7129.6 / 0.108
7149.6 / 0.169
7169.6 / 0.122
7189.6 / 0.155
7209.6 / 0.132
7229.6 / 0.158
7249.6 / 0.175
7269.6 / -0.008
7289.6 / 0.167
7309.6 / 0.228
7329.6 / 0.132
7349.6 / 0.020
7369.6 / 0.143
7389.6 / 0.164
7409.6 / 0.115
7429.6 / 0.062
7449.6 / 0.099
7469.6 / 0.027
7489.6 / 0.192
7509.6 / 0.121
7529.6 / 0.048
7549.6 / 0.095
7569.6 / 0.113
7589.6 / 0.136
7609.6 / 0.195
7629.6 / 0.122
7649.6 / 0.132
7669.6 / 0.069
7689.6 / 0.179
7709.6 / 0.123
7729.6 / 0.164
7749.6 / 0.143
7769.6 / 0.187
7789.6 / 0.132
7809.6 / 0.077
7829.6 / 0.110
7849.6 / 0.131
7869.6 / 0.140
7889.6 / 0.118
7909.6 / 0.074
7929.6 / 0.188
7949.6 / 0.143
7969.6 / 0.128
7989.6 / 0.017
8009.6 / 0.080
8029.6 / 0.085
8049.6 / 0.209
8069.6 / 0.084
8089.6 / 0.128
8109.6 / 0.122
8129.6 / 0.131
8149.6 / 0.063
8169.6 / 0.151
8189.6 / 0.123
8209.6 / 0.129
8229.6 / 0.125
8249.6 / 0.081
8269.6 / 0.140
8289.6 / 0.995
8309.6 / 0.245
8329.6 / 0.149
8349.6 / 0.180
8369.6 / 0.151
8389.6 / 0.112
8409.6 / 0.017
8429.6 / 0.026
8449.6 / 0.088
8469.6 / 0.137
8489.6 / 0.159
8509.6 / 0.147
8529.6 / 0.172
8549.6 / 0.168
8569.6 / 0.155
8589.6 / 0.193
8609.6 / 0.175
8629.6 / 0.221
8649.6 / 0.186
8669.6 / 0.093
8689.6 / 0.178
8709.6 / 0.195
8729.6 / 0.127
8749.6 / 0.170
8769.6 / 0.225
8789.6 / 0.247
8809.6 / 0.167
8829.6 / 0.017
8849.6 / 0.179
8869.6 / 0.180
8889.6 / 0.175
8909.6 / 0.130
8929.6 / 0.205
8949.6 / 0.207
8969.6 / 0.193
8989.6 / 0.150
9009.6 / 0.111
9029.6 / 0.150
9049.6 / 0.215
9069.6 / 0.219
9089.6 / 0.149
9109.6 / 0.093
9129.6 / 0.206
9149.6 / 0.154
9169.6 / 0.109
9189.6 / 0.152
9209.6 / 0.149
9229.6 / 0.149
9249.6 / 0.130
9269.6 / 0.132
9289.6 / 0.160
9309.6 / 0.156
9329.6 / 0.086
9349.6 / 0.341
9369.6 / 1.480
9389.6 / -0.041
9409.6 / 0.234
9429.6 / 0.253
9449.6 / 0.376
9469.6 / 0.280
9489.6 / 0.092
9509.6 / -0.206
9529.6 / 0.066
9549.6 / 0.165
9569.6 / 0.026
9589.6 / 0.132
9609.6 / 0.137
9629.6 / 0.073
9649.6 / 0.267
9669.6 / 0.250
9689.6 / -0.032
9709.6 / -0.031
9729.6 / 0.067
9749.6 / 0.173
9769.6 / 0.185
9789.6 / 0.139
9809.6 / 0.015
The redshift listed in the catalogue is 1.224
